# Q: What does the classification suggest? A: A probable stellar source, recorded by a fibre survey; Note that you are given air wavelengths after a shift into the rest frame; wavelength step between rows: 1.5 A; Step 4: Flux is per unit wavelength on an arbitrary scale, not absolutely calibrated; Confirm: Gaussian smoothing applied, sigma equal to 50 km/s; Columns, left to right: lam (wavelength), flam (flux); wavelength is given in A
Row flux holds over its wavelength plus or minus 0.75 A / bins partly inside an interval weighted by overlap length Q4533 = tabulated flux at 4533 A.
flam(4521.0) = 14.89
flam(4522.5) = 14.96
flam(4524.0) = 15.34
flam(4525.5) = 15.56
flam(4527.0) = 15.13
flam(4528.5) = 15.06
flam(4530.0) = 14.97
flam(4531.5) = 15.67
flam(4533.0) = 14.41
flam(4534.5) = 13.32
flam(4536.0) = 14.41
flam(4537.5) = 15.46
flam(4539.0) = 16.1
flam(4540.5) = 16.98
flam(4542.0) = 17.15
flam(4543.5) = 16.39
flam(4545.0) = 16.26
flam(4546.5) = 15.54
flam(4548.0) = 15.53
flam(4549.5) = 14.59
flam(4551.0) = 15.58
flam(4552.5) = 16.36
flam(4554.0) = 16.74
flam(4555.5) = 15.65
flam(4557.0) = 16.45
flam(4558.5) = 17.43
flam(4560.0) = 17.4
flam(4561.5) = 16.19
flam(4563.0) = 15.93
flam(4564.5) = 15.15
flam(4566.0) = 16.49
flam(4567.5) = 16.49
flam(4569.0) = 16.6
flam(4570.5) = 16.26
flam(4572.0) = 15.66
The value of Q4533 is 14.41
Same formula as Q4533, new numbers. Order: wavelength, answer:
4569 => 16.6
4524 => 15.34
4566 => 16.49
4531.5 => 15.67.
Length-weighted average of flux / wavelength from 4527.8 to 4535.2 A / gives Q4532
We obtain 14.7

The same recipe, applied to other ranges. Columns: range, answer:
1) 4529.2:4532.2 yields 15.3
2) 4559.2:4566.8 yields 16.2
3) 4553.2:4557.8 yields 16.3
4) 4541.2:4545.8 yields 16.6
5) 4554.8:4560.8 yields 16.7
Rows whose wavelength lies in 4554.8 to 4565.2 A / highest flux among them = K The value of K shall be 17.43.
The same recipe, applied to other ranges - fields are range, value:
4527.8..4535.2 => 15.67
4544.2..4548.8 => 16.26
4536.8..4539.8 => 16.1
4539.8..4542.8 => 17.15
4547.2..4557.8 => 16.74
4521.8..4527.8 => 15.56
